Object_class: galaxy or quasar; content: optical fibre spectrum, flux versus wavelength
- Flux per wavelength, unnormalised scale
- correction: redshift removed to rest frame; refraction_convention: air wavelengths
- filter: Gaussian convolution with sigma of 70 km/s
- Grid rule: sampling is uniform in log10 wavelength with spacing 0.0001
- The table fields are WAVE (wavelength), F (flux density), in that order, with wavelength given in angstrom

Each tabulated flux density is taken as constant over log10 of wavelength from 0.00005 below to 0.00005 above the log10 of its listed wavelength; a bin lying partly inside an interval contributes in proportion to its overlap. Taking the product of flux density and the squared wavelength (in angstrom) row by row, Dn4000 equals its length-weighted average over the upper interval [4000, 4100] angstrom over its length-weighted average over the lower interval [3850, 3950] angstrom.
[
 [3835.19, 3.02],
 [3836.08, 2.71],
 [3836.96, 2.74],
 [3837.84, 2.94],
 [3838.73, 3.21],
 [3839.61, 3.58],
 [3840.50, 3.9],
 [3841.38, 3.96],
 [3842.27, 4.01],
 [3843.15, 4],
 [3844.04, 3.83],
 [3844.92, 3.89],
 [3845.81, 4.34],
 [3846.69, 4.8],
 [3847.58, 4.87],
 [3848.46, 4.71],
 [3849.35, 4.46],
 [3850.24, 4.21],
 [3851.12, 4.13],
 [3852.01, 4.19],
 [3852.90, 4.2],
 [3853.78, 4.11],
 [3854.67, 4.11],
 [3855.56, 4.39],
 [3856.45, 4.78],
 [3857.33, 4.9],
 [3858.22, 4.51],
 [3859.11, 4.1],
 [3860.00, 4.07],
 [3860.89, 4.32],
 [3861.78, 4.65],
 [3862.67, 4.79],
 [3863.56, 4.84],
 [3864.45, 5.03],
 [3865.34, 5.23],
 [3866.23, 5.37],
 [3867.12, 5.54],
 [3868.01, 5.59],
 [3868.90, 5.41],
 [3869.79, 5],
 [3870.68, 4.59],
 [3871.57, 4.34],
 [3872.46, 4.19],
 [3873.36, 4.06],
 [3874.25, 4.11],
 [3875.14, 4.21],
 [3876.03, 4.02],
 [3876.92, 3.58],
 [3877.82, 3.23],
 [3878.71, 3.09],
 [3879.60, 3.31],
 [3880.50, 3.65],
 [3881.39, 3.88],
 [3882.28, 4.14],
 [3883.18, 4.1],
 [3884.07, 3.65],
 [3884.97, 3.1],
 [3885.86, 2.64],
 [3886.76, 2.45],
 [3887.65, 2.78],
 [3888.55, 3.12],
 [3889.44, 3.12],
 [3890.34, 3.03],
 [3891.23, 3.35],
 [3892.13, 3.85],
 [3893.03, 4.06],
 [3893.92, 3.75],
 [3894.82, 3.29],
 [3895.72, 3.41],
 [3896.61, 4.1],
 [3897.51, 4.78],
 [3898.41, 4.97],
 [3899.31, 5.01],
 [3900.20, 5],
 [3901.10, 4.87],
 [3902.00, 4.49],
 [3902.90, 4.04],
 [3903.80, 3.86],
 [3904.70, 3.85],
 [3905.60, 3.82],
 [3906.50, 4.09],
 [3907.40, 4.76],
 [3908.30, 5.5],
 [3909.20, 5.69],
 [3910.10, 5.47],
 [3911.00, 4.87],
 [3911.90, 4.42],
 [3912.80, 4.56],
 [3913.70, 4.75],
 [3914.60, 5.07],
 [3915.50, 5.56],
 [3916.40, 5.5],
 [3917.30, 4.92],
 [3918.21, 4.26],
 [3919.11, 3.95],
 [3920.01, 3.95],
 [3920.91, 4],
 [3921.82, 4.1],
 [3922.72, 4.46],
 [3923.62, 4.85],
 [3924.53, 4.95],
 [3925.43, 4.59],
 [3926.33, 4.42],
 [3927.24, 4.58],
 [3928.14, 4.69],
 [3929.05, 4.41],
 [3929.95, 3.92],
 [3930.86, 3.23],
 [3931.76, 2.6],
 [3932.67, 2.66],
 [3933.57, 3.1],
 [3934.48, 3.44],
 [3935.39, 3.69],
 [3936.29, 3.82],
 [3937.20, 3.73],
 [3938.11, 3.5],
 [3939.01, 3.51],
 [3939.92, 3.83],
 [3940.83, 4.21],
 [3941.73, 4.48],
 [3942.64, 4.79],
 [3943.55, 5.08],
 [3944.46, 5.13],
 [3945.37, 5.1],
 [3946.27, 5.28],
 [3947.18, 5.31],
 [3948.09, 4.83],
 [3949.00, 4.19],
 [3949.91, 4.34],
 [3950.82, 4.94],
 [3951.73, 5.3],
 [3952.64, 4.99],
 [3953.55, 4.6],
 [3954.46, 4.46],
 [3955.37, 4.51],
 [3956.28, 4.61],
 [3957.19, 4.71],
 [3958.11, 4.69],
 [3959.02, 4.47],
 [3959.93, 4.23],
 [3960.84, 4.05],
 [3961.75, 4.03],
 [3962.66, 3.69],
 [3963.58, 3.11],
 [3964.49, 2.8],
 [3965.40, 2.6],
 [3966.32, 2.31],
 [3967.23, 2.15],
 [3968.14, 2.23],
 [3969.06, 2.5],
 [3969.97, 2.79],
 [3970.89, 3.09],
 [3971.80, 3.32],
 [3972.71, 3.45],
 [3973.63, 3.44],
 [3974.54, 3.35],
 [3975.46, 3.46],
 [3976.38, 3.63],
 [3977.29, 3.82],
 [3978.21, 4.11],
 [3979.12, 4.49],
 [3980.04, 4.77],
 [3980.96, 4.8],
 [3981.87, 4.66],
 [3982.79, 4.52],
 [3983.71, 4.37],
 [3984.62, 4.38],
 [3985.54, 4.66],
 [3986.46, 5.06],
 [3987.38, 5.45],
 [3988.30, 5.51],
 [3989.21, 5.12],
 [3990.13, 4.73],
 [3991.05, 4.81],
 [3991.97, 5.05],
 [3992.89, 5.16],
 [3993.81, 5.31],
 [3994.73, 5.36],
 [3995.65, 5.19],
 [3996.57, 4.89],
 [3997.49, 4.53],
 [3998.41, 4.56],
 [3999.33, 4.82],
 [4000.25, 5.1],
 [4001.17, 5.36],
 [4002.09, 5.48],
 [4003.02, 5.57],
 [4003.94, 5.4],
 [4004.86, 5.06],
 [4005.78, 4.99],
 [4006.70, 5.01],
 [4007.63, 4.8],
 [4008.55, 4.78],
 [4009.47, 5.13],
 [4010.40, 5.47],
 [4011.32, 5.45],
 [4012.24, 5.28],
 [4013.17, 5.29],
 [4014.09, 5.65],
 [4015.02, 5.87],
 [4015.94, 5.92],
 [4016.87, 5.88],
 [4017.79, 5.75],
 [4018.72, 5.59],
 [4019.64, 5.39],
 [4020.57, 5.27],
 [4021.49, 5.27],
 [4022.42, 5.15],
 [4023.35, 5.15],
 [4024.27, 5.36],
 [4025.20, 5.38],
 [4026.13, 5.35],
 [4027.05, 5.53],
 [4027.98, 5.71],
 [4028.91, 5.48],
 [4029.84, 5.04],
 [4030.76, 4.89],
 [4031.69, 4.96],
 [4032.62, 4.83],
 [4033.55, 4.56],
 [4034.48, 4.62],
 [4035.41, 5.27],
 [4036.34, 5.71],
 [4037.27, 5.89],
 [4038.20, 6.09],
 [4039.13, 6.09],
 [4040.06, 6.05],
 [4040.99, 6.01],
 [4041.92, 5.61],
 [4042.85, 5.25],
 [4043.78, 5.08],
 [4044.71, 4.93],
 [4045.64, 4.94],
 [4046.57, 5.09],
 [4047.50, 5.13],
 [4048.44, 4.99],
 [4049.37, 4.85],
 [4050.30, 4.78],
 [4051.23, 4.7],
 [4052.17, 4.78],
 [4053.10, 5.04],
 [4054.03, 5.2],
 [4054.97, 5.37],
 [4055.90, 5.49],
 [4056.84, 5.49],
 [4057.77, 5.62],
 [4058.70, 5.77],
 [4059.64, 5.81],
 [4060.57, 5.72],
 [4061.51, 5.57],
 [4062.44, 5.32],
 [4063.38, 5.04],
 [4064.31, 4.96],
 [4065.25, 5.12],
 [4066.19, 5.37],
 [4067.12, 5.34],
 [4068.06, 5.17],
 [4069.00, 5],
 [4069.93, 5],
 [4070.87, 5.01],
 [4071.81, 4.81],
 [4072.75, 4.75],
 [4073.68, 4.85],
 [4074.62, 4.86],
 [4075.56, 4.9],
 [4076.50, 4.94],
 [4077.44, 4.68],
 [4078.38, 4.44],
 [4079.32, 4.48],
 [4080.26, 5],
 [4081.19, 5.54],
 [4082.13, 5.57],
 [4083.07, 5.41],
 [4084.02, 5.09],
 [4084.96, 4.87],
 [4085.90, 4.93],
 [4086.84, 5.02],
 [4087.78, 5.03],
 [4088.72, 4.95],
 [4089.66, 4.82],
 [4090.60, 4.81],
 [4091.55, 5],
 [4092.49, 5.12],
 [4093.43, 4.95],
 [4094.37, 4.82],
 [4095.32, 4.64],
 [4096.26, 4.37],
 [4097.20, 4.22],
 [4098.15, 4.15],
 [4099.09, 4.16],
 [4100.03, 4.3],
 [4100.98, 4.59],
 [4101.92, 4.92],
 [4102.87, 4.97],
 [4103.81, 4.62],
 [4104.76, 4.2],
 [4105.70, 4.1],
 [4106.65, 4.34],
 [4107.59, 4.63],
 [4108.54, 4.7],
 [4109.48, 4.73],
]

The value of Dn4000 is 1.3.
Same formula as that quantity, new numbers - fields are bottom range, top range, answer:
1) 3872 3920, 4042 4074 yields 1.37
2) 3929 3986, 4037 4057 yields 1.40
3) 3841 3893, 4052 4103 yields 1.35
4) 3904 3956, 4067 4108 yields 1.17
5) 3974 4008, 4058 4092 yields 1.11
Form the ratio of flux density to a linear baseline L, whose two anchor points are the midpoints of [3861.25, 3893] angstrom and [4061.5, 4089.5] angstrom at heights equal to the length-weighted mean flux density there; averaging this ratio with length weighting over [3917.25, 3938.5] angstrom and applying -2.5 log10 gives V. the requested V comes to 0.08 mag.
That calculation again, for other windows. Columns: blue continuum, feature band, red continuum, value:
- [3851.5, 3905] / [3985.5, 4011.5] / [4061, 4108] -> -0.12 mag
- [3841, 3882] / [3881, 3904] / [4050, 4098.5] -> 0.17 mag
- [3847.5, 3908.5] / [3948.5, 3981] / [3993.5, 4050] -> 0.26 mag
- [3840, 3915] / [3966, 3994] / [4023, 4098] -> 0.17 mag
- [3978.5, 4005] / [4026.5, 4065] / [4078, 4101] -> -0.09 mag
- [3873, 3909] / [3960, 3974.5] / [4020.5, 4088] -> 0.41 mag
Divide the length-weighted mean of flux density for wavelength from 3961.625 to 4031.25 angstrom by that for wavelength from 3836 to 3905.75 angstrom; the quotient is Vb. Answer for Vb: 1.1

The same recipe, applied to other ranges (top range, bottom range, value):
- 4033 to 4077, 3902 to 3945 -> 1.21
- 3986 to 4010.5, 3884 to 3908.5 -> 1.32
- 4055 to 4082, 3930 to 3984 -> 1.31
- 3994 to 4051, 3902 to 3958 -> 1.19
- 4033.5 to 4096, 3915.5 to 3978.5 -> 1.28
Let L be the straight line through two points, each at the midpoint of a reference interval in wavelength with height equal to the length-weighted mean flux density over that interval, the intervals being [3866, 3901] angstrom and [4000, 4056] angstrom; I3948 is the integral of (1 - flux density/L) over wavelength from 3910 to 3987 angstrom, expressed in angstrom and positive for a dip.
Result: 6.7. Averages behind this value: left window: 3.97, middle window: 4.15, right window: 5.3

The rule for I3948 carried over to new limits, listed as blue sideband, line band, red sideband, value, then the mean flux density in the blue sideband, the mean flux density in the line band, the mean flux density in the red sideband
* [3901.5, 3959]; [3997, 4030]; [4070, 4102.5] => -4.7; 4.43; 5.3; 4.82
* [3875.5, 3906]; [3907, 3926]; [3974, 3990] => -3.9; 3.75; 4.77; 4.48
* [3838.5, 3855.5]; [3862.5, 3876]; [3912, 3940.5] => -2.1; 4.15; 4.8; 4.15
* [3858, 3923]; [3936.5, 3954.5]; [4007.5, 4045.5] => 0.6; 4.26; 4.57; 5.39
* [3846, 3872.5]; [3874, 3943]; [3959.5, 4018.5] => 8.0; 4.65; 4.06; 4.5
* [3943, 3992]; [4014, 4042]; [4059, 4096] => -4.8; 4.2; 5.46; 5.04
